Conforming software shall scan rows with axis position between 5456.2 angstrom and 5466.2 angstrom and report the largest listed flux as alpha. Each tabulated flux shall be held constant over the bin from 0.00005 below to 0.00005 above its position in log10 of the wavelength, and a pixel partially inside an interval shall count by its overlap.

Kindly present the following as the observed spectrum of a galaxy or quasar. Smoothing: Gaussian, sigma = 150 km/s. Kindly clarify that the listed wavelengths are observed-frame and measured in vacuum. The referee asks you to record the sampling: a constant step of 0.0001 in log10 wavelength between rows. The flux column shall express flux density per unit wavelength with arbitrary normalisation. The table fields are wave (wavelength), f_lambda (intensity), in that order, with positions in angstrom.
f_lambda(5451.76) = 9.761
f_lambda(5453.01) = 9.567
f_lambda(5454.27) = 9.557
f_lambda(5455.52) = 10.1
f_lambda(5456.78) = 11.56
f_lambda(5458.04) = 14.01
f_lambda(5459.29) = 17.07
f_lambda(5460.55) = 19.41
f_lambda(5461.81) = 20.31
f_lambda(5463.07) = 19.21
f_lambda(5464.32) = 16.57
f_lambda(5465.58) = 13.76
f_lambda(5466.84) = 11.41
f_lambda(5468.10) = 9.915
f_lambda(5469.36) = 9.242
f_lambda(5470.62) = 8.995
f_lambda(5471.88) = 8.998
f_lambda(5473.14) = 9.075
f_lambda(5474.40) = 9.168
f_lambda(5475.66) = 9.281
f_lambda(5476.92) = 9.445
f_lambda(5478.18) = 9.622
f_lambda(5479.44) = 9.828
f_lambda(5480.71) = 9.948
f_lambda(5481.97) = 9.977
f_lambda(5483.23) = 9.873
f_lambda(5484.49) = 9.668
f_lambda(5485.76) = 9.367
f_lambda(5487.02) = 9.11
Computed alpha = 20.31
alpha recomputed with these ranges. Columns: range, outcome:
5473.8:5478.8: 9.622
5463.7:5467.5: 16.57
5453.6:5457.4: 11.56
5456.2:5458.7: 14.01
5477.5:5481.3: 9.948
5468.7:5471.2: 9.242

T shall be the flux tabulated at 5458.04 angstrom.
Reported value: 14.01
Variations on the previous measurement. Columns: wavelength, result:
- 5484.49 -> 9.668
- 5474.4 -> 9.168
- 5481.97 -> 9.977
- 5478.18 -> 9.622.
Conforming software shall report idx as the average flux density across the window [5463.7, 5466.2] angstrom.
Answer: 15.2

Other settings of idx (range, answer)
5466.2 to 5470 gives 10.2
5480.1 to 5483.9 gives 9.95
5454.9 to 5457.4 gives 10.8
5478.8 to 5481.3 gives 9.86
